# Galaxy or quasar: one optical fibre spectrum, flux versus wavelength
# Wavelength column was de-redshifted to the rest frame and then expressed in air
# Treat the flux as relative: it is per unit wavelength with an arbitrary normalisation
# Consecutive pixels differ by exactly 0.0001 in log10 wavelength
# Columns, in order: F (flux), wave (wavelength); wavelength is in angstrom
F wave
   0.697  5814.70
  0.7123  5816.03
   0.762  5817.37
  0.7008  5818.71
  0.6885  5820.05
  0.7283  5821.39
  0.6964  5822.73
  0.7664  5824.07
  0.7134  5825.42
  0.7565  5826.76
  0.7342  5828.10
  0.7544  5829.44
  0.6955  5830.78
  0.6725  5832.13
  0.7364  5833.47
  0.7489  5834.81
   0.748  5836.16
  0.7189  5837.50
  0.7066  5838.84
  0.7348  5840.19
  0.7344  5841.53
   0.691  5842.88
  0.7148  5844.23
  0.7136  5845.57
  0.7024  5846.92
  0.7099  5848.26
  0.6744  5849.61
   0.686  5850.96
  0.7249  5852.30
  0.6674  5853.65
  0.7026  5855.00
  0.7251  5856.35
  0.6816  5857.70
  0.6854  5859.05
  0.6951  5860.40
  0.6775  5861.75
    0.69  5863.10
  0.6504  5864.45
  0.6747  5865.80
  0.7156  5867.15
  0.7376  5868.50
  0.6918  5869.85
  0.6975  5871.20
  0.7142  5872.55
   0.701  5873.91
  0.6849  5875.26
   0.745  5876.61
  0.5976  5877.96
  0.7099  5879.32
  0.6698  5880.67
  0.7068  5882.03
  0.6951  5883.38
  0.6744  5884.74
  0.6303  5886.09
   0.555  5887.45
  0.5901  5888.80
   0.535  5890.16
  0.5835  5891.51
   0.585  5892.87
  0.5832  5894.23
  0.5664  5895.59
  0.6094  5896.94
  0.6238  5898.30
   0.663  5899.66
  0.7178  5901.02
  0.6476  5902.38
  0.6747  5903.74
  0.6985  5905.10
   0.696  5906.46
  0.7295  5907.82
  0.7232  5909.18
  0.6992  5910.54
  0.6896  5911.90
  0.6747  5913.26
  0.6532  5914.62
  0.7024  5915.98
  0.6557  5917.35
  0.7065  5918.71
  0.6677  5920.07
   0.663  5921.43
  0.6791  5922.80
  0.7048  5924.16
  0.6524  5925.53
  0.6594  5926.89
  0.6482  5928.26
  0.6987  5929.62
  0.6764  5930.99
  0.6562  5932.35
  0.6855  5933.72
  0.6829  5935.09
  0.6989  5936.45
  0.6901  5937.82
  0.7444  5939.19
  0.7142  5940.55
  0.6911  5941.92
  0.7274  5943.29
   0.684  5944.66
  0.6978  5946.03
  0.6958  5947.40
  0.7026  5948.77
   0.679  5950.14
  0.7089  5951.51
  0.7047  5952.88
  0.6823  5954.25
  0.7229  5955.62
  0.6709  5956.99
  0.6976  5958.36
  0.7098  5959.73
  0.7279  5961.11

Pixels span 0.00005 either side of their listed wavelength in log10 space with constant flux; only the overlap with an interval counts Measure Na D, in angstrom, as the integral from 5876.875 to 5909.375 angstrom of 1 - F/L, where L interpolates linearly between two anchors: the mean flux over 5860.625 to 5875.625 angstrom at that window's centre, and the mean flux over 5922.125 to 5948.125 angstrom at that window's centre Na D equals 2.2 angstrom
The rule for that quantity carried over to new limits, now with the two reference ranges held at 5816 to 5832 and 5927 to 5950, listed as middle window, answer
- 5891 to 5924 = 1.8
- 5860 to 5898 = 2.9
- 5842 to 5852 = 0.2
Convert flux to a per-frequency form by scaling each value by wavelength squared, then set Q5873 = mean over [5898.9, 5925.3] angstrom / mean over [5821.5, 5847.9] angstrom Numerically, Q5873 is 1.0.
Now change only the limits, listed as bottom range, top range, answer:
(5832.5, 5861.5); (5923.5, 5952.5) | 1.00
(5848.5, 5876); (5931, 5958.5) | 1.03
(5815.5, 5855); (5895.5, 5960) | 0.99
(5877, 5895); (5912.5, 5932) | 1.09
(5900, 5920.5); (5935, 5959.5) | 1.03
